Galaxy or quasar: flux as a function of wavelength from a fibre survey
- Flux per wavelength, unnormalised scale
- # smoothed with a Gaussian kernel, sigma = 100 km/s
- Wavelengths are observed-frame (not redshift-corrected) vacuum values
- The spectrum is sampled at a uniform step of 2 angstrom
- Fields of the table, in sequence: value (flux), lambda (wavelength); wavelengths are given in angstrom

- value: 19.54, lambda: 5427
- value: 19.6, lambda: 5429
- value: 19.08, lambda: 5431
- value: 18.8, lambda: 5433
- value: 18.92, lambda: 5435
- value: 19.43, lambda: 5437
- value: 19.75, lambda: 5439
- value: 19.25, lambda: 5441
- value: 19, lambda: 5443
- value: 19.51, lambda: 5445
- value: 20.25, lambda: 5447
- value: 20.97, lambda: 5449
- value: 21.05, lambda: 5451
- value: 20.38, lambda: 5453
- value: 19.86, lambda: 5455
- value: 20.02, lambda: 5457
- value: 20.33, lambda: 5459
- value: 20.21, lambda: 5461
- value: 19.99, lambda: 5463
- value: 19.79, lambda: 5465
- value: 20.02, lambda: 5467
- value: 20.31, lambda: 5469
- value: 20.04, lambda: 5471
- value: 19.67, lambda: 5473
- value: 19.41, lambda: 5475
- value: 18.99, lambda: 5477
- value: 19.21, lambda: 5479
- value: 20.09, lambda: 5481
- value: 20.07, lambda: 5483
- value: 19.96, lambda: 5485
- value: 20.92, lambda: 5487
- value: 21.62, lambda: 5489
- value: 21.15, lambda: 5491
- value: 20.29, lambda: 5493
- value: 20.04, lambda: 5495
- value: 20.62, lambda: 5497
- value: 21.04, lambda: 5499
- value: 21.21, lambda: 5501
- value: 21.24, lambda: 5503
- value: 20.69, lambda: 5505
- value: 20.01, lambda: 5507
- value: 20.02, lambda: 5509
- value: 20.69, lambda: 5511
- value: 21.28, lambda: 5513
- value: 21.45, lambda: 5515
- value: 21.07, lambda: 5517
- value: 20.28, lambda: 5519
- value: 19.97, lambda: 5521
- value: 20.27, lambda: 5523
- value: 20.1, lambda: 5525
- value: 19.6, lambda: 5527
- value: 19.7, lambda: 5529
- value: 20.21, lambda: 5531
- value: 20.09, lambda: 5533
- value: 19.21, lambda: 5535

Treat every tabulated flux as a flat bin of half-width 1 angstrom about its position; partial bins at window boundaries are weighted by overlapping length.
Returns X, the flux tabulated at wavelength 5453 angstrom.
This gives 20.38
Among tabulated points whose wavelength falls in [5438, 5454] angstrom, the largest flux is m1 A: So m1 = 21.05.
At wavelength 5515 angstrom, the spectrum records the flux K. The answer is 21.45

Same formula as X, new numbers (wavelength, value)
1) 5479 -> 19.21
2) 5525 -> 20.1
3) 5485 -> 19.96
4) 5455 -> 19.86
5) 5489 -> 21.62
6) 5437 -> 19.43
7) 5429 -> 19.6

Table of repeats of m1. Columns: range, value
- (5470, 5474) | 20.04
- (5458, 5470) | 20.33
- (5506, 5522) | 21.45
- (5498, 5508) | 21.24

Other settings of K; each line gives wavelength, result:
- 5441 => 19.25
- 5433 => 18.8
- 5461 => 20.21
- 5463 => 19.99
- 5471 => 20.04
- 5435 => 18.92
